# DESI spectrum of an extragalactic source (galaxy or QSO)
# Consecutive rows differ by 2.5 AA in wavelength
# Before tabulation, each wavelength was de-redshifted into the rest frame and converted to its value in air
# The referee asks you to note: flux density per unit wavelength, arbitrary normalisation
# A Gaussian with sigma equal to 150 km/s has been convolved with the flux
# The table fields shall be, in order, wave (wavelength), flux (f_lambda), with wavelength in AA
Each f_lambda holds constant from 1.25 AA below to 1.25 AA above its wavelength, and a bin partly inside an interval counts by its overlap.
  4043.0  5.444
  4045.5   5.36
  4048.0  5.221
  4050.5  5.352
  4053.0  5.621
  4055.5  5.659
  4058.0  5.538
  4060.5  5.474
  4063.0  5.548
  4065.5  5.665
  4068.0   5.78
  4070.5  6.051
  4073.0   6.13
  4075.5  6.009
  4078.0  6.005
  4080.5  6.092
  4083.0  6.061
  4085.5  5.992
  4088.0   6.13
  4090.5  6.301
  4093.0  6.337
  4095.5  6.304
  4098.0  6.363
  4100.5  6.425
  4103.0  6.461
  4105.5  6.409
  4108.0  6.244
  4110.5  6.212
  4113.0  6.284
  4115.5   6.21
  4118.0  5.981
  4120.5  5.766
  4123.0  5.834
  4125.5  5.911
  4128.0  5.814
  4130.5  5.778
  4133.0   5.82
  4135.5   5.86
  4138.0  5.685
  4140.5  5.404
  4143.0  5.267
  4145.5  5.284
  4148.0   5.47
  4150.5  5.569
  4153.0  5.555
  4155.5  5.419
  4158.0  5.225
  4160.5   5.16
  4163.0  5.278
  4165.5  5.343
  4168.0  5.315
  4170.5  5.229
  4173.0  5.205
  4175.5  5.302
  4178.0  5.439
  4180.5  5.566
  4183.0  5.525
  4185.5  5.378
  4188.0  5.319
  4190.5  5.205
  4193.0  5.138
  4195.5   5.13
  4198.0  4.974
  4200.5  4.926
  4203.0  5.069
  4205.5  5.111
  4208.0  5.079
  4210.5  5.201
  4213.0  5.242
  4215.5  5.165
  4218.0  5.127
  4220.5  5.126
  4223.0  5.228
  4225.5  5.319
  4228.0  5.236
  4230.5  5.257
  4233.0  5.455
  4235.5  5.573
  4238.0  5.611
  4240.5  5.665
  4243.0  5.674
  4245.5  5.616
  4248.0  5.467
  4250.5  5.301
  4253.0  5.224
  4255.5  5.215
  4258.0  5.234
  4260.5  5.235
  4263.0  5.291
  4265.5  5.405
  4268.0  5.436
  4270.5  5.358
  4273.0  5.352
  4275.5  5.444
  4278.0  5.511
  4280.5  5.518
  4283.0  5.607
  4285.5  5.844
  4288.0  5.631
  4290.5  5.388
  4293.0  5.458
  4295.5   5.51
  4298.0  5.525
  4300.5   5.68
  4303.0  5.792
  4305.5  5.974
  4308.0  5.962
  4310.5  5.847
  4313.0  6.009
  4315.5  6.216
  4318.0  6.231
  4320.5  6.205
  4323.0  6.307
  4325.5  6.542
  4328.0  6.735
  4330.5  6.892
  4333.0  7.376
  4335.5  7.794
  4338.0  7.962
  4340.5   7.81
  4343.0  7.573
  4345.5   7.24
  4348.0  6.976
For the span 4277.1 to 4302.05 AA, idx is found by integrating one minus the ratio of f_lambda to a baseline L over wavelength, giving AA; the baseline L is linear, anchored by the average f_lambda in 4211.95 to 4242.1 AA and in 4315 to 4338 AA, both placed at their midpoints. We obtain 2.7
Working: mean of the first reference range 5.34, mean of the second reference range 6.78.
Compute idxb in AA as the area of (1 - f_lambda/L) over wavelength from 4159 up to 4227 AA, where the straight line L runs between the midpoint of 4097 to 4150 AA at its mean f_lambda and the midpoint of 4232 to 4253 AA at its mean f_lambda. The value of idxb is 5.55 AA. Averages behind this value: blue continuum 5.92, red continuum 5.53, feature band 5.23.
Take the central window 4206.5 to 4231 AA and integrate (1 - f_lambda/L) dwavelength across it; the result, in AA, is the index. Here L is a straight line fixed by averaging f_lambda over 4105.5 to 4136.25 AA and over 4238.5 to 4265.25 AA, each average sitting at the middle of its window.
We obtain 1.6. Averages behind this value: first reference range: 6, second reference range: 5.4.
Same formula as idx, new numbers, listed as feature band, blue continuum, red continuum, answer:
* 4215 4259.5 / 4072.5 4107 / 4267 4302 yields 2.55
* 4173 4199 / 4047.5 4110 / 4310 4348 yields 4.35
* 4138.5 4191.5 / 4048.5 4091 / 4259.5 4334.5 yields 4.34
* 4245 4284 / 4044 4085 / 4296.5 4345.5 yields 6.08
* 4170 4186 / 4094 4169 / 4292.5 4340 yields 1.48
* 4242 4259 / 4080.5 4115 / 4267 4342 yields 2.10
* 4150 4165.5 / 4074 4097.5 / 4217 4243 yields 1.09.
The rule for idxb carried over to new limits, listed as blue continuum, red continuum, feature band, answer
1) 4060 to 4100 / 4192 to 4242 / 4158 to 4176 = 0.9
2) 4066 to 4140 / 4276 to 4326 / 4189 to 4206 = 2.5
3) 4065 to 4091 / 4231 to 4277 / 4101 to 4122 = -1.0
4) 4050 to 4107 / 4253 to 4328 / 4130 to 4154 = 1.4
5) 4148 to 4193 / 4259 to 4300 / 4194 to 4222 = 1.5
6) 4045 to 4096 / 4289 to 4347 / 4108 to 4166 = 3.1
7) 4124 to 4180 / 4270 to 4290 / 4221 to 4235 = 0.5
